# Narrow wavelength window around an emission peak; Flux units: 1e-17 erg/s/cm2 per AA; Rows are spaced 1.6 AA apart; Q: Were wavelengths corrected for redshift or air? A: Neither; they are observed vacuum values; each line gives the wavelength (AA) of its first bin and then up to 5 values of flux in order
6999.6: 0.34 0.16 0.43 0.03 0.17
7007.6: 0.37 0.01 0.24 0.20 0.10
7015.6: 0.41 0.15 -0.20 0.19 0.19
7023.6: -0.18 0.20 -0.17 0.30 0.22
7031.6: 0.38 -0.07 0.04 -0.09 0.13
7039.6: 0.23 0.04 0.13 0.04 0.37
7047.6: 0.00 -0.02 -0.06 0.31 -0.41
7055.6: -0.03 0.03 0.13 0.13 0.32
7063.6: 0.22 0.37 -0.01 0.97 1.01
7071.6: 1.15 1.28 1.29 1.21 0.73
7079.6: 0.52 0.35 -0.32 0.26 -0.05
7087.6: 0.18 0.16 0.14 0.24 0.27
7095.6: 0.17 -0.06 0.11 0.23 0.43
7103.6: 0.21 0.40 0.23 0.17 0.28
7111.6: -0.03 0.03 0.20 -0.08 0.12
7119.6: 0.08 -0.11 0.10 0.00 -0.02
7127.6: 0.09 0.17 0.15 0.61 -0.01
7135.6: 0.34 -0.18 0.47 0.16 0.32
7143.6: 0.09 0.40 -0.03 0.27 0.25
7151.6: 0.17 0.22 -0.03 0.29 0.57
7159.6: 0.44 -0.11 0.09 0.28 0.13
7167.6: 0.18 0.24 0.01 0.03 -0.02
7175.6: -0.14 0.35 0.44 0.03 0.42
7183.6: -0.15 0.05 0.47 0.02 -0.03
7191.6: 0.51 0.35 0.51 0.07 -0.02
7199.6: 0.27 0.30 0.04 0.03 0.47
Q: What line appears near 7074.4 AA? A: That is [O II] 3727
